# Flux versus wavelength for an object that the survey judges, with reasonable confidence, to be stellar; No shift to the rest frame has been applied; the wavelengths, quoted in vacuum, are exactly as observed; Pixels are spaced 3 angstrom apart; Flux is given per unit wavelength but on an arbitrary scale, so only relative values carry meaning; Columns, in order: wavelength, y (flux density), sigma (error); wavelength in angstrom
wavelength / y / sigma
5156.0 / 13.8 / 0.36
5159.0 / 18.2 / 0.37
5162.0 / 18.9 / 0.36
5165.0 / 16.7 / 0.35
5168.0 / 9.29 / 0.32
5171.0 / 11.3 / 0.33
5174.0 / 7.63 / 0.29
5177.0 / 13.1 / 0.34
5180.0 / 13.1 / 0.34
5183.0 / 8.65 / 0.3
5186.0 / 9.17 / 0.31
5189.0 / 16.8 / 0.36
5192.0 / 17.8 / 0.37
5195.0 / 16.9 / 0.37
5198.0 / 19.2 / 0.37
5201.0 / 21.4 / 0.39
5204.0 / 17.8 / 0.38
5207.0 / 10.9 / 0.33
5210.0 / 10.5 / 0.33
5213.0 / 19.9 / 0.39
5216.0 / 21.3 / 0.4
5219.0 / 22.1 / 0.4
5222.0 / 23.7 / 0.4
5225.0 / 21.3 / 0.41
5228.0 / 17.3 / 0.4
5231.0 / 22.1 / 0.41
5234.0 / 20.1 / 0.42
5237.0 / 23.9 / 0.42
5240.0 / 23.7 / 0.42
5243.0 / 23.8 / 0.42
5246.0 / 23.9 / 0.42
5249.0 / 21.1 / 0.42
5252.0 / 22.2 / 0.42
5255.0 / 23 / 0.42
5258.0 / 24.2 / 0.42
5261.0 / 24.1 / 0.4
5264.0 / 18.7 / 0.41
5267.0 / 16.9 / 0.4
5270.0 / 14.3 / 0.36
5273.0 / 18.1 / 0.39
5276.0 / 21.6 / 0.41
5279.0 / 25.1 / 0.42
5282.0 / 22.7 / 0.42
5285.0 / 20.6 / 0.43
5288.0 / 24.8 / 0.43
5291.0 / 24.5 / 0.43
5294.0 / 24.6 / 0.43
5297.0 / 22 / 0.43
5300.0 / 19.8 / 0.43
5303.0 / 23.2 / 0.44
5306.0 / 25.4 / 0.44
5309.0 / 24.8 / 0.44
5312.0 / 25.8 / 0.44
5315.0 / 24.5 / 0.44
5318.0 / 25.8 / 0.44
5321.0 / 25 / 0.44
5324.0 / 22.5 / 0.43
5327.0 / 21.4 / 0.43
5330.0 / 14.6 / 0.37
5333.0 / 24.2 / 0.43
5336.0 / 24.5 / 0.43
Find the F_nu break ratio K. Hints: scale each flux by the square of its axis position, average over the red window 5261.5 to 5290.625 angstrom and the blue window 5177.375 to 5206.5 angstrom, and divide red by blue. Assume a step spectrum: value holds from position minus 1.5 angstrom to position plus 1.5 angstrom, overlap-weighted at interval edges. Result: 1.38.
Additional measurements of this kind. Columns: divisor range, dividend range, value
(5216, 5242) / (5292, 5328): 1.13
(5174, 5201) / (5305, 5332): 1.70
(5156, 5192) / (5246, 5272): 1.62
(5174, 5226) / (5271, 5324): 1.48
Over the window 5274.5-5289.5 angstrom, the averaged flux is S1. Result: 23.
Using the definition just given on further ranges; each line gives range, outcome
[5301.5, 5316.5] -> 24.7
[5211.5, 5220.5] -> 21.1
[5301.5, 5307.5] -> 24.3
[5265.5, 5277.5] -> 17.7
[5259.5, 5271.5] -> 18.5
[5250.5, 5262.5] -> 23.4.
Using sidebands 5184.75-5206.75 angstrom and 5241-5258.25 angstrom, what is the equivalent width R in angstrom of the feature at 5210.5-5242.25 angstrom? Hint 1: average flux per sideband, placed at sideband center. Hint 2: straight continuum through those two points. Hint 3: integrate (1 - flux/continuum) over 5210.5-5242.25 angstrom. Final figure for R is -1.5 angstrom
